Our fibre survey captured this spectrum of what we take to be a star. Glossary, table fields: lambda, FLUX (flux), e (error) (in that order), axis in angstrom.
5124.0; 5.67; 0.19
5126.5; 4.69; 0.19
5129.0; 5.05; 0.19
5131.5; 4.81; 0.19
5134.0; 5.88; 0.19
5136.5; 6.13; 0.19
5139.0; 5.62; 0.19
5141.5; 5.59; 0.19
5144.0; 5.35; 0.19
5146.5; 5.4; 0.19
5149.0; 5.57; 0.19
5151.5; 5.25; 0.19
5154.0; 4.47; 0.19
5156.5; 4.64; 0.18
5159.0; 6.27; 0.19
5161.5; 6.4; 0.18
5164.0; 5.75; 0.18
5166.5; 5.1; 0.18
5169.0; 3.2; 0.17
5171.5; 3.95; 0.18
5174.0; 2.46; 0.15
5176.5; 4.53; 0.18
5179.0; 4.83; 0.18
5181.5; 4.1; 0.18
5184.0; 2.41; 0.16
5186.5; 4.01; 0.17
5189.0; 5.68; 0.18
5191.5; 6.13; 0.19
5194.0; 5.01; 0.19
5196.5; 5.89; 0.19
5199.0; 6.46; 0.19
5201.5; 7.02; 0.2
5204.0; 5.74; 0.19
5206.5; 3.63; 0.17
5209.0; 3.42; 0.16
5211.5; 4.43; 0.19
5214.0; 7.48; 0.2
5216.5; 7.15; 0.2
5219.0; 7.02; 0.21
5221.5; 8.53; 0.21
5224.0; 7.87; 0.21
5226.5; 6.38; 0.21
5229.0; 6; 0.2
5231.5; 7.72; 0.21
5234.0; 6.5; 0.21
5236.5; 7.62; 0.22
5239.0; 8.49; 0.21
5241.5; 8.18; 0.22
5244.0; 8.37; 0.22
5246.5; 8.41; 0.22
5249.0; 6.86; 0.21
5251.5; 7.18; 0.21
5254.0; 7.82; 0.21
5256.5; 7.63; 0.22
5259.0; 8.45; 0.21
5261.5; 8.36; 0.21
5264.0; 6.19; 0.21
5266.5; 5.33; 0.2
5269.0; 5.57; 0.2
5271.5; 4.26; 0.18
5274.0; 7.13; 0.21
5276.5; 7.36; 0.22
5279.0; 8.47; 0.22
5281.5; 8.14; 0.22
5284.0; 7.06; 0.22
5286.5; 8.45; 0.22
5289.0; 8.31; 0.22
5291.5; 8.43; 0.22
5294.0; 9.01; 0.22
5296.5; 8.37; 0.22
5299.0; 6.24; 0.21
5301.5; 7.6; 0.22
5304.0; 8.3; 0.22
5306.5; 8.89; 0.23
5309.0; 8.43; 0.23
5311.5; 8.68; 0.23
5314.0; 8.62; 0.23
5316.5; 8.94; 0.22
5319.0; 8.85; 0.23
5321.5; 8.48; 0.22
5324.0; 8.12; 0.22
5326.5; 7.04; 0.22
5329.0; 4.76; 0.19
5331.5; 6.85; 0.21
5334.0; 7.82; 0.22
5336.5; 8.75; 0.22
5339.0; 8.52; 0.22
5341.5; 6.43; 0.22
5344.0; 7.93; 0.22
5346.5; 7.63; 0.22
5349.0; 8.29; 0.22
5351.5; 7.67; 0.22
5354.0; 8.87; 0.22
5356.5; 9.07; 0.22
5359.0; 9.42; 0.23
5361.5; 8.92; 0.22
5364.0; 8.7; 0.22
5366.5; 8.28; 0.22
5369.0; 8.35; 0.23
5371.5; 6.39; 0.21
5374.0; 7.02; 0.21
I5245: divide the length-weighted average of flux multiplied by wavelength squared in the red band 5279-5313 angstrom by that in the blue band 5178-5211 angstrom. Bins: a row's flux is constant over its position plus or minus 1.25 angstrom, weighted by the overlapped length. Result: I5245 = 1.72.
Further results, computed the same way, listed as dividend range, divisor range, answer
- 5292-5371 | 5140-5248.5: 1.47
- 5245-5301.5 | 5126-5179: 1.54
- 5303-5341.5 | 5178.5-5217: 1.62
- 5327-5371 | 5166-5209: 1.81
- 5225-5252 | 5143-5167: 1.41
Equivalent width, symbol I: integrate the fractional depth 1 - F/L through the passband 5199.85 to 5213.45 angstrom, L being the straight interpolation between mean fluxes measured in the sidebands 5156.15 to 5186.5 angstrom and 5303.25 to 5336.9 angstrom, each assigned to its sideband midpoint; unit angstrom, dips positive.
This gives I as 0.6 angstrom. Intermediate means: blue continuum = 4.45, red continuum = 8.02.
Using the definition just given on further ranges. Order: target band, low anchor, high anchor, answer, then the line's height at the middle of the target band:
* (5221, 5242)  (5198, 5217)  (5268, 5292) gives -4.3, 6.16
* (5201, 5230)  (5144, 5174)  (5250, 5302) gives -0.2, 6.15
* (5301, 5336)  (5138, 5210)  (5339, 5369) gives -1.6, 7.65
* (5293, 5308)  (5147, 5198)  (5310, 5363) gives -1.4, 7.36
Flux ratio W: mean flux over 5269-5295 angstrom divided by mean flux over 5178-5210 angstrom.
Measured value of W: 1.5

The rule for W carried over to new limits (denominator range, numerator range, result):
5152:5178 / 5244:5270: 1.54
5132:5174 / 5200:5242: 1.28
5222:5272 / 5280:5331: 1.11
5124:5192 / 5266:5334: 1.55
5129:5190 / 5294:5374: 1.64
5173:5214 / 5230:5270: 1.54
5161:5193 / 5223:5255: 1.68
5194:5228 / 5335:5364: 1.35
